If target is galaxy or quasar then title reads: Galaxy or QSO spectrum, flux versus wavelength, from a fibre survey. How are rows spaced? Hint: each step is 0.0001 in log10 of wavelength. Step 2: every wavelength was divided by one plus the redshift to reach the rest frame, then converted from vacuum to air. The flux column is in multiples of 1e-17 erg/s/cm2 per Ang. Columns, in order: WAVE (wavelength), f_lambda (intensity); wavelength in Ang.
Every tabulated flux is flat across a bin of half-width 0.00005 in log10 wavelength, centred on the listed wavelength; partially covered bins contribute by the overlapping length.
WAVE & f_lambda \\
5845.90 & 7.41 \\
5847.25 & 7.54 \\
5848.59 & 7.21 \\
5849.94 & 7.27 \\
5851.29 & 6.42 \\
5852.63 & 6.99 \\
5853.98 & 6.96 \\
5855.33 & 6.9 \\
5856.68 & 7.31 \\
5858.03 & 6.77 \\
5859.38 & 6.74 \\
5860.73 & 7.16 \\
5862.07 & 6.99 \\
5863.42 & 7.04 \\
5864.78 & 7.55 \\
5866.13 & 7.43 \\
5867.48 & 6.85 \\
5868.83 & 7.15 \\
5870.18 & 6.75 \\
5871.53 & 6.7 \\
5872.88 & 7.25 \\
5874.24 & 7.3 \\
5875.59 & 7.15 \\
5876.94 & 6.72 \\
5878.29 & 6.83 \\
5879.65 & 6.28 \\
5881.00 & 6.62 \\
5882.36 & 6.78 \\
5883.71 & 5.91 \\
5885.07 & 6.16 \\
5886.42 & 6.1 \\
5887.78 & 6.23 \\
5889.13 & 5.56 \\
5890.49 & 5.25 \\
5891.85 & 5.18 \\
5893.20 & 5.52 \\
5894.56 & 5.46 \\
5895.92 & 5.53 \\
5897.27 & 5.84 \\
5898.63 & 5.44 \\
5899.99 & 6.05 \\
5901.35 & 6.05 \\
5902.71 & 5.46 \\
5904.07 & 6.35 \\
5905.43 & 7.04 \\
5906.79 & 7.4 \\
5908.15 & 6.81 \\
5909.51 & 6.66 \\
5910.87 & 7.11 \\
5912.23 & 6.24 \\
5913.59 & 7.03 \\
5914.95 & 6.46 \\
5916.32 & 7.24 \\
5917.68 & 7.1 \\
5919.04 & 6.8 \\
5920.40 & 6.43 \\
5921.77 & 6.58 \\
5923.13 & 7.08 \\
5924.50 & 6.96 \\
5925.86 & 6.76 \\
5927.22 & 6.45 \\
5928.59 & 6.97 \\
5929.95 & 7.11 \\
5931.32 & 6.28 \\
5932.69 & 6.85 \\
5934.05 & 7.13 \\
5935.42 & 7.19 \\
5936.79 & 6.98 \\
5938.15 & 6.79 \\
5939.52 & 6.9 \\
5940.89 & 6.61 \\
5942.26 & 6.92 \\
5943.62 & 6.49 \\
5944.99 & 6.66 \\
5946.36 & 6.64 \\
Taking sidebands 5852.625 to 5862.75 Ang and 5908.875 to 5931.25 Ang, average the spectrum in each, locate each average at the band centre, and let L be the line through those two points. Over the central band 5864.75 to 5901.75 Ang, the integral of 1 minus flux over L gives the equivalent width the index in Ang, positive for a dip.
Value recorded 3.1 Ang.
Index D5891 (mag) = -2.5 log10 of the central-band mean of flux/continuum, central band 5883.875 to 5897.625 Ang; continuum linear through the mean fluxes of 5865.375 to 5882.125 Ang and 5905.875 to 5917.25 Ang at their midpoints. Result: 0.21 mag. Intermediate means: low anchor 6.92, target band 5.69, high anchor 6.88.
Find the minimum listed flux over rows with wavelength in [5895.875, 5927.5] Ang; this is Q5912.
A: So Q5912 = 5.44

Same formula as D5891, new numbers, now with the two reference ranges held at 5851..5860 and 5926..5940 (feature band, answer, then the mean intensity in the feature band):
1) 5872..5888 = 0.042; 6.62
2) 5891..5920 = 0.091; 6.32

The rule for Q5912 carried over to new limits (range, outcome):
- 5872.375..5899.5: 5.18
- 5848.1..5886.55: 5.91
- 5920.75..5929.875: 6.45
